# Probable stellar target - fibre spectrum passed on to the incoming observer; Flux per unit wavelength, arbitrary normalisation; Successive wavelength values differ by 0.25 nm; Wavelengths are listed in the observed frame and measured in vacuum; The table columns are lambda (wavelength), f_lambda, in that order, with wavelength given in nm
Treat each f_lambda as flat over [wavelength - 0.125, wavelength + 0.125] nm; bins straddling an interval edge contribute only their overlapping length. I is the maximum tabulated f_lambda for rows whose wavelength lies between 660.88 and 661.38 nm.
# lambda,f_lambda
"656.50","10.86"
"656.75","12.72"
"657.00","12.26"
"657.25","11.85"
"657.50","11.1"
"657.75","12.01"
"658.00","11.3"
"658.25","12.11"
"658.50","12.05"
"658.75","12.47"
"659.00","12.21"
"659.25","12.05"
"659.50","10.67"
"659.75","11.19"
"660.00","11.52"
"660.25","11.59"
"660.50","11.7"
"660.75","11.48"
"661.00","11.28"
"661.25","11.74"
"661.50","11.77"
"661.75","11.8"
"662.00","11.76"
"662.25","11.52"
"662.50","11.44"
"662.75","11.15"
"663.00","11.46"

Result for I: 11.74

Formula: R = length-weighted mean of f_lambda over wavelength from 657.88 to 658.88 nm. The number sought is 12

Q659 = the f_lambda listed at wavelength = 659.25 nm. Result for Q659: 12.05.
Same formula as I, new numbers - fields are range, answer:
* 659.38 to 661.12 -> 11.7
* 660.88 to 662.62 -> 11.8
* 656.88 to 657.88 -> 12.26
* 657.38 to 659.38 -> 12.47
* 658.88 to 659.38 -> 12.21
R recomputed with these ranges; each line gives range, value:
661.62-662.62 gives 11.6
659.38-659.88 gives 10.9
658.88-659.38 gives 12.1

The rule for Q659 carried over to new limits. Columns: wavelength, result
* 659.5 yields 10.67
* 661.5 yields 11.77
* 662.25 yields 11.52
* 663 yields 11.46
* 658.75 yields 12.47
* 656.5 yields 10.86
